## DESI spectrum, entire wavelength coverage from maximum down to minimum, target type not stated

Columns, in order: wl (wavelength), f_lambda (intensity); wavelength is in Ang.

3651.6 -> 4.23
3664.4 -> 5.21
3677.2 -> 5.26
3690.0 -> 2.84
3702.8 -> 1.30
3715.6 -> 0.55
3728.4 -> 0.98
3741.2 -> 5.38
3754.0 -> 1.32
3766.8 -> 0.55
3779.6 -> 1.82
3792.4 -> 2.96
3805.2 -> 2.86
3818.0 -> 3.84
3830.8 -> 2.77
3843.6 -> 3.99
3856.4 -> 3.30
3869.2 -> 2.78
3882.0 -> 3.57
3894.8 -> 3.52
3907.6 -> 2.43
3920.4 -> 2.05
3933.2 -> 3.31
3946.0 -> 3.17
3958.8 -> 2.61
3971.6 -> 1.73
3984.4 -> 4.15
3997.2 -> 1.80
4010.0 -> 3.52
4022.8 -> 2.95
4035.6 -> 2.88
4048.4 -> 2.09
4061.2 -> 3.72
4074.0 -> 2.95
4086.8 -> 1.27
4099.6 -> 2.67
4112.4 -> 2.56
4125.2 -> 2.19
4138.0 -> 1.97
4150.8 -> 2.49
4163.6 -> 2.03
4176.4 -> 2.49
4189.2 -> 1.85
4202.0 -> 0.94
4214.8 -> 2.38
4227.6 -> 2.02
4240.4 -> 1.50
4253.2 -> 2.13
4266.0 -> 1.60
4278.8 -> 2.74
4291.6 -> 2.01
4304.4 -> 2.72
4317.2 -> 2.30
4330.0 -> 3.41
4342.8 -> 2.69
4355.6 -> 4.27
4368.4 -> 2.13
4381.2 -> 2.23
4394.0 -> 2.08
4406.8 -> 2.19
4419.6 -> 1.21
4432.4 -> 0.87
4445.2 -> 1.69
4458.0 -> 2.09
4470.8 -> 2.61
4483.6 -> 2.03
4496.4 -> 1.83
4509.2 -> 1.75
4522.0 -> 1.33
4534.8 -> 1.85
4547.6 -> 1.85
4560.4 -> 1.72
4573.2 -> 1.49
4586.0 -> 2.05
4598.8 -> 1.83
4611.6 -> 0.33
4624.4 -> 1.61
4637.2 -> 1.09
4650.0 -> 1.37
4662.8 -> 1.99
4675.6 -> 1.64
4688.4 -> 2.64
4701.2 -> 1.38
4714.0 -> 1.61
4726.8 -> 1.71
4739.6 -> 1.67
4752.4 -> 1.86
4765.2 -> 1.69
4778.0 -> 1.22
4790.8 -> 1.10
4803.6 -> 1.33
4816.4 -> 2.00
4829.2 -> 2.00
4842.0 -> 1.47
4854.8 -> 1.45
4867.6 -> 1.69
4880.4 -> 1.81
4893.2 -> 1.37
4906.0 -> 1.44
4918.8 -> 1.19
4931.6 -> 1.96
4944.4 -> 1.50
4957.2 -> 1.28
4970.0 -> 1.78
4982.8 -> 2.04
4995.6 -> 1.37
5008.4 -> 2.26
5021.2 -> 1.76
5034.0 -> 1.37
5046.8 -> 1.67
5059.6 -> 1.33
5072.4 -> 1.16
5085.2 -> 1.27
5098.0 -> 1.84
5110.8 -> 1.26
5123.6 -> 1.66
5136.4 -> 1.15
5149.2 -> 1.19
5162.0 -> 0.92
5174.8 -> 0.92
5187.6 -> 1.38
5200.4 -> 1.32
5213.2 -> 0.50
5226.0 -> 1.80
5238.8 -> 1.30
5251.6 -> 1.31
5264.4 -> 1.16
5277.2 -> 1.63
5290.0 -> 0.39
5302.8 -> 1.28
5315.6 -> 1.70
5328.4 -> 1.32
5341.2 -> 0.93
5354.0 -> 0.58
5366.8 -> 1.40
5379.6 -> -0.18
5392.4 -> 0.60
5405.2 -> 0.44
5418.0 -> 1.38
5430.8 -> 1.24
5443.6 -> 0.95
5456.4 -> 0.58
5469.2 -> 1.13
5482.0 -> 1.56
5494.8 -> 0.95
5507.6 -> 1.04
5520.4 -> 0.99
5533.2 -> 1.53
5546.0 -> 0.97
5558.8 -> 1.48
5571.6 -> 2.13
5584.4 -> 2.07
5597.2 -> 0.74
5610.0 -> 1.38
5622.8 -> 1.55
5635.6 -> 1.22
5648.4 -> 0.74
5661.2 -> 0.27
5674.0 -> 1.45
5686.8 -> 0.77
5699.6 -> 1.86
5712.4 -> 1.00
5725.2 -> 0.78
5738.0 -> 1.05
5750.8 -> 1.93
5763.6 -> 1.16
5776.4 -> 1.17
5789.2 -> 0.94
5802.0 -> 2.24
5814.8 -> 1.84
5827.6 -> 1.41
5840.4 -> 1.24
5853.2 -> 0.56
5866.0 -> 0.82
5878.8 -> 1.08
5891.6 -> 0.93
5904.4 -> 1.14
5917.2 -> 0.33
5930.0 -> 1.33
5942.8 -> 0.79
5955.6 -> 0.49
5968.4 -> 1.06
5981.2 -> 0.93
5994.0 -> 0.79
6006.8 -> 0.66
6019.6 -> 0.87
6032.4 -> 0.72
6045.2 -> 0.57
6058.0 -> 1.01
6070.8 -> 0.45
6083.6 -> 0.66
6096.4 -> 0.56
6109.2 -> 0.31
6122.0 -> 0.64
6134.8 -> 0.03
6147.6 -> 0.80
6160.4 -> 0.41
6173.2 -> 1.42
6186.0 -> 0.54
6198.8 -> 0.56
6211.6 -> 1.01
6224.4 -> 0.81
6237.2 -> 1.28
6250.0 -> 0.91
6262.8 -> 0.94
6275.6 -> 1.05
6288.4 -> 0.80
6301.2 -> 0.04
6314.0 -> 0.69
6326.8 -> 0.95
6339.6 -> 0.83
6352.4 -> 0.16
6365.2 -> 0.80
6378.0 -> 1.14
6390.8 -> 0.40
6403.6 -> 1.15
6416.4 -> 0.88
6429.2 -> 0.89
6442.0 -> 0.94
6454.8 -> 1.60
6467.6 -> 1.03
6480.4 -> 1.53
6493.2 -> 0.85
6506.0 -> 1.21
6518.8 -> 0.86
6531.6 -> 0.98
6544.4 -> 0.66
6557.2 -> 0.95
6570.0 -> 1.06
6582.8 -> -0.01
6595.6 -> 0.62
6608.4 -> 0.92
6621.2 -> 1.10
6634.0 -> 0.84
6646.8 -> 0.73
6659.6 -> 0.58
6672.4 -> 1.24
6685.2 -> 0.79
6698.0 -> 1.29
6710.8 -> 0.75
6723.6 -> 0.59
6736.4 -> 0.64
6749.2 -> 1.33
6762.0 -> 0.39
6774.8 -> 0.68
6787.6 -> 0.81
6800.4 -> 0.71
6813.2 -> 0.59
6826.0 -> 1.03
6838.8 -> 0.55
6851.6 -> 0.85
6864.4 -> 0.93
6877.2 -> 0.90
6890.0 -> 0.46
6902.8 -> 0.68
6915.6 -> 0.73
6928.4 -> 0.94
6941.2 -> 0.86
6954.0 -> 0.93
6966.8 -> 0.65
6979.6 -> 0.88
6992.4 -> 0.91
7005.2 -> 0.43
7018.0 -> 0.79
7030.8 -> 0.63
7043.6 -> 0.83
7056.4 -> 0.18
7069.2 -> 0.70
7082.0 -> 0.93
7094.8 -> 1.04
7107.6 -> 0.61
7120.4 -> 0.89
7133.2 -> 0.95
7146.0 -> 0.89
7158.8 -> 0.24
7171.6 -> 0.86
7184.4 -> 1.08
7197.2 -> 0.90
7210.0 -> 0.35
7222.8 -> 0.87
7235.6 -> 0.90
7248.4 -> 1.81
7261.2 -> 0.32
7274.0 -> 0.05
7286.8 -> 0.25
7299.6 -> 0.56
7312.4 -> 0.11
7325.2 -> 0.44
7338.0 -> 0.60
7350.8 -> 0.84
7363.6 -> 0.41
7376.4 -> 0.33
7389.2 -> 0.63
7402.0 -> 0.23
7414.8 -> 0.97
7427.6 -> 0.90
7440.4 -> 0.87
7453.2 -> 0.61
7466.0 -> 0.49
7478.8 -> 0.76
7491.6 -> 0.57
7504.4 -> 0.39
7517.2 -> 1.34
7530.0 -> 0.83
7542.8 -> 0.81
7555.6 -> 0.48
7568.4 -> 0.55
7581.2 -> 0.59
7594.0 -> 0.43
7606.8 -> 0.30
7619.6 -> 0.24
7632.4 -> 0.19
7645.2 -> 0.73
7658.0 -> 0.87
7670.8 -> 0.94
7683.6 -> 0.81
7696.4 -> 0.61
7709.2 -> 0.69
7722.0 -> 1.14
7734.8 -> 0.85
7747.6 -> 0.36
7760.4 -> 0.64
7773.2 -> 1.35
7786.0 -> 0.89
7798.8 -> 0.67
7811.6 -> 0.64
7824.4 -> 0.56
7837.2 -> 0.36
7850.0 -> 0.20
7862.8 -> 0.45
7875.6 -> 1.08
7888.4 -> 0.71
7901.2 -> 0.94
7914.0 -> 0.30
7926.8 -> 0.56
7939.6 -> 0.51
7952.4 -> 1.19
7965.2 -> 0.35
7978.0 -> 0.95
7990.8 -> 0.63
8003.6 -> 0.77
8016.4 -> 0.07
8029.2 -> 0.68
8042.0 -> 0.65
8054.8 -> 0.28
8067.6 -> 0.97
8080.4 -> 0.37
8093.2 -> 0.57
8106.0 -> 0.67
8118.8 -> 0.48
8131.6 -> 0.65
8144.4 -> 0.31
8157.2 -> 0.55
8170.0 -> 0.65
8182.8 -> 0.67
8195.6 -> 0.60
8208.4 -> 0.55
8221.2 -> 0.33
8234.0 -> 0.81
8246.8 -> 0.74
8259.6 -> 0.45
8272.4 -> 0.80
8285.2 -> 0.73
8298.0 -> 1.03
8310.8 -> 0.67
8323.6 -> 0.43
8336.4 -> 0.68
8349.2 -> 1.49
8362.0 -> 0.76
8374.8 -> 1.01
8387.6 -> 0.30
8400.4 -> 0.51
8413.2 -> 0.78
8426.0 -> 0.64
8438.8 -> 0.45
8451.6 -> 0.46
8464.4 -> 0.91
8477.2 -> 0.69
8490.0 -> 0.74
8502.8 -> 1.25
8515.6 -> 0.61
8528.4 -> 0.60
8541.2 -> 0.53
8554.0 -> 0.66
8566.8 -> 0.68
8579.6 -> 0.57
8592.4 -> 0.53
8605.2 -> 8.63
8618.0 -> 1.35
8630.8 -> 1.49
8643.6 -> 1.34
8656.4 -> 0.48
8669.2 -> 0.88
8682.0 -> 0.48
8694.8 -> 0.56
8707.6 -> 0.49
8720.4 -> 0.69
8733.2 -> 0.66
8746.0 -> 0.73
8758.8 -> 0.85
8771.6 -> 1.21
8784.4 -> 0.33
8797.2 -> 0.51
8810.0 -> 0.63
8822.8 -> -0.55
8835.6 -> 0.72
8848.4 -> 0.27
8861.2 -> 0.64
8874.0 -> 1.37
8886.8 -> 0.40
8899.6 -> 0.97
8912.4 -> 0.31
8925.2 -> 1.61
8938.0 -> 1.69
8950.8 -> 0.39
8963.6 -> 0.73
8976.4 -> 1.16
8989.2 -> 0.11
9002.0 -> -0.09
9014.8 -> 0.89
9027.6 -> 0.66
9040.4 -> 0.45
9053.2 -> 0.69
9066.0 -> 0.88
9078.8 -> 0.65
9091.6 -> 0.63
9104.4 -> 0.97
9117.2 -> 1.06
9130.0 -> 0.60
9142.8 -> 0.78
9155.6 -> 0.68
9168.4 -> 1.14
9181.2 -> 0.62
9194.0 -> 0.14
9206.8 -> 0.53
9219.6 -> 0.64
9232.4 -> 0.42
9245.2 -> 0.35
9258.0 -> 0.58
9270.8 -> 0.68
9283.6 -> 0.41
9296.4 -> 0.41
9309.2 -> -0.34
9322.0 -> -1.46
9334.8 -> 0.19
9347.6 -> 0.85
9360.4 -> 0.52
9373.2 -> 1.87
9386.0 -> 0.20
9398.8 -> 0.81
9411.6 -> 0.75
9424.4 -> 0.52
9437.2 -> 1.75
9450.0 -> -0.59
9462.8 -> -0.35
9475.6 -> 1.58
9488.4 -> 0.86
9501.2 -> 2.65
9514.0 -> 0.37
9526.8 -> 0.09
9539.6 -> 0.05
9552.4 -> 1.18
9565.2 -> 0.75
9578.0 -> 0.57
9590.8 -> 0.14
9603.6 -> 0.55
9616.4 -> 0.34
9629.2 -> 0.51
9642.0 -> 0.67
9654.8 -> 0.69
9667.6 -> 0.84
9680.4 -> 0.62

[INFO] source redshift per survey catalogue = 1.308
